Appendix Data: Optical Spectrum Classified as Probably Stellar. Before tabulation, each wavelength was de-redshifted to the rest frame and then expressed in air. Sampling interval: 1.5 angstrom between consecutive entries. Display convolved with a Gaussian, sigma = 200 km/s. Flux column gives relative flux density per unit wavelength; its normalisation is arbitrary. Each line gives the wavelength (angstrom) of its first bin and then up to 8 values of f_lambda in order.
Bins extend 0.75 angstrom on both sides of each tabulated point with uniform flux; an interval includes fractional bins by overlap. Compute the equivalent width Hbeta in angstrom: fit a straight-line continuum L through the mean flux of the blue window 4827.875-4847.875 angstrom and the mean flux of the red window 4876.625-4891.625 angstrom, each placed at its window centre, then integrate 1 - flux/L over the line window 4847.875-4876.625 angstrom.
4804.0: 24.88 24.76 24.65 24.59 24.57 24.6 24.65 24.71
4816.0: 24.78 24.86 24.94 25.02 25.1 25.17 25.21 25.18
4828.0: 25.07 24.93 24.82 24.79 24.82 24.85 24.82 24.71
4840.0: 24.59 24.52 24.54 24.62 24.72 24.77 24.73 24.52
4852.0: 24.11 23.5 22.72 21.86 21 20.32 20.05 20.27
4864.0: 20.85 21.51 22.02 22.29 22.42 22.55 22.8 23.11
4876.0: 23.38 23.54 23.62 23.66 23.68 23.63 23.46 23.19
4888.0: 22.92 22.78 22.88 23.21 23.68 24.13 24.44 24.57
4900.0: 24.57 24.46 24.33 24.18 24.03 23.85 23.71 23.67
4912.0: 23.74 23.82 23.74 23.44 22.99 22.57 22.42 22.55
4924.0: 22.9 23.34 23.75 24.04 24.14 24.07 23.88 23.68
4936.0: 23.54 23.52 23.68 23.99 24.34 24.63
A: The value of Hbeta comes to 1.99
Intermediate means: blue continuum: 24.7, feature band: 22.3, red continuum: 23.3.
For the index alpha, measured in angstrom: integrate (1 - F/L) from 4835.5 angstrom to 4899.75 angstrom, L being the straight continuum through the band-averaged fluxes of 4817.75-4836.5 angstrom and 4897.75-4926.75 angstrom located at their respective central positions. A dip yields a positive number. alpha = 2.91 angstrom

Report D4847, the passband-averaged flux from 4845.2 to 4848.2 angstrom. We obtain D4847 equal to 24.7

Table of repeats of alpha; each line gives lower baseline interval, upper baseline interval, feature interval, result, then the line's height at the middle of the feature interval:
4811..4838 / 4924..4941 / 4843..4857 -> 0.3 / 24.6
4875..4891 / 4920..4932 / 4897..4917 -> -0.6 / 23.4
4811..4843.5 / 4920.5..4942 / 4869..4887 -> 0.7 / 24.2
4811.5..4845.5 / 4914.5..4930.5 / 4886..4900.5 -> 0.1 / 23.7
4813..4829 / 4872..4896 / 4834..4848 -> -0.1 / 24.5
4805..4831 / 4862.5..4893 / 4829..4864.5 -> 0.5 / 23.9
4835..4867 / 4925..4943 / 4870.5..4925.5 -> 0.1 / 23.6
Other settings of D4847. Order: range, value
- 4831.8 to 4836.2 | 24.8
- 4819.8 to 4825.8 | 25.1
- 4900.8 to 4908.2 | 24.2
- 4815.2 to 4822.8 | 24.9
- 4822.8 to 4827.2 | 25.2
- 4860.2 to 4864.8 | 20.4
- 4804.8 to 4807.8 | 24.7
